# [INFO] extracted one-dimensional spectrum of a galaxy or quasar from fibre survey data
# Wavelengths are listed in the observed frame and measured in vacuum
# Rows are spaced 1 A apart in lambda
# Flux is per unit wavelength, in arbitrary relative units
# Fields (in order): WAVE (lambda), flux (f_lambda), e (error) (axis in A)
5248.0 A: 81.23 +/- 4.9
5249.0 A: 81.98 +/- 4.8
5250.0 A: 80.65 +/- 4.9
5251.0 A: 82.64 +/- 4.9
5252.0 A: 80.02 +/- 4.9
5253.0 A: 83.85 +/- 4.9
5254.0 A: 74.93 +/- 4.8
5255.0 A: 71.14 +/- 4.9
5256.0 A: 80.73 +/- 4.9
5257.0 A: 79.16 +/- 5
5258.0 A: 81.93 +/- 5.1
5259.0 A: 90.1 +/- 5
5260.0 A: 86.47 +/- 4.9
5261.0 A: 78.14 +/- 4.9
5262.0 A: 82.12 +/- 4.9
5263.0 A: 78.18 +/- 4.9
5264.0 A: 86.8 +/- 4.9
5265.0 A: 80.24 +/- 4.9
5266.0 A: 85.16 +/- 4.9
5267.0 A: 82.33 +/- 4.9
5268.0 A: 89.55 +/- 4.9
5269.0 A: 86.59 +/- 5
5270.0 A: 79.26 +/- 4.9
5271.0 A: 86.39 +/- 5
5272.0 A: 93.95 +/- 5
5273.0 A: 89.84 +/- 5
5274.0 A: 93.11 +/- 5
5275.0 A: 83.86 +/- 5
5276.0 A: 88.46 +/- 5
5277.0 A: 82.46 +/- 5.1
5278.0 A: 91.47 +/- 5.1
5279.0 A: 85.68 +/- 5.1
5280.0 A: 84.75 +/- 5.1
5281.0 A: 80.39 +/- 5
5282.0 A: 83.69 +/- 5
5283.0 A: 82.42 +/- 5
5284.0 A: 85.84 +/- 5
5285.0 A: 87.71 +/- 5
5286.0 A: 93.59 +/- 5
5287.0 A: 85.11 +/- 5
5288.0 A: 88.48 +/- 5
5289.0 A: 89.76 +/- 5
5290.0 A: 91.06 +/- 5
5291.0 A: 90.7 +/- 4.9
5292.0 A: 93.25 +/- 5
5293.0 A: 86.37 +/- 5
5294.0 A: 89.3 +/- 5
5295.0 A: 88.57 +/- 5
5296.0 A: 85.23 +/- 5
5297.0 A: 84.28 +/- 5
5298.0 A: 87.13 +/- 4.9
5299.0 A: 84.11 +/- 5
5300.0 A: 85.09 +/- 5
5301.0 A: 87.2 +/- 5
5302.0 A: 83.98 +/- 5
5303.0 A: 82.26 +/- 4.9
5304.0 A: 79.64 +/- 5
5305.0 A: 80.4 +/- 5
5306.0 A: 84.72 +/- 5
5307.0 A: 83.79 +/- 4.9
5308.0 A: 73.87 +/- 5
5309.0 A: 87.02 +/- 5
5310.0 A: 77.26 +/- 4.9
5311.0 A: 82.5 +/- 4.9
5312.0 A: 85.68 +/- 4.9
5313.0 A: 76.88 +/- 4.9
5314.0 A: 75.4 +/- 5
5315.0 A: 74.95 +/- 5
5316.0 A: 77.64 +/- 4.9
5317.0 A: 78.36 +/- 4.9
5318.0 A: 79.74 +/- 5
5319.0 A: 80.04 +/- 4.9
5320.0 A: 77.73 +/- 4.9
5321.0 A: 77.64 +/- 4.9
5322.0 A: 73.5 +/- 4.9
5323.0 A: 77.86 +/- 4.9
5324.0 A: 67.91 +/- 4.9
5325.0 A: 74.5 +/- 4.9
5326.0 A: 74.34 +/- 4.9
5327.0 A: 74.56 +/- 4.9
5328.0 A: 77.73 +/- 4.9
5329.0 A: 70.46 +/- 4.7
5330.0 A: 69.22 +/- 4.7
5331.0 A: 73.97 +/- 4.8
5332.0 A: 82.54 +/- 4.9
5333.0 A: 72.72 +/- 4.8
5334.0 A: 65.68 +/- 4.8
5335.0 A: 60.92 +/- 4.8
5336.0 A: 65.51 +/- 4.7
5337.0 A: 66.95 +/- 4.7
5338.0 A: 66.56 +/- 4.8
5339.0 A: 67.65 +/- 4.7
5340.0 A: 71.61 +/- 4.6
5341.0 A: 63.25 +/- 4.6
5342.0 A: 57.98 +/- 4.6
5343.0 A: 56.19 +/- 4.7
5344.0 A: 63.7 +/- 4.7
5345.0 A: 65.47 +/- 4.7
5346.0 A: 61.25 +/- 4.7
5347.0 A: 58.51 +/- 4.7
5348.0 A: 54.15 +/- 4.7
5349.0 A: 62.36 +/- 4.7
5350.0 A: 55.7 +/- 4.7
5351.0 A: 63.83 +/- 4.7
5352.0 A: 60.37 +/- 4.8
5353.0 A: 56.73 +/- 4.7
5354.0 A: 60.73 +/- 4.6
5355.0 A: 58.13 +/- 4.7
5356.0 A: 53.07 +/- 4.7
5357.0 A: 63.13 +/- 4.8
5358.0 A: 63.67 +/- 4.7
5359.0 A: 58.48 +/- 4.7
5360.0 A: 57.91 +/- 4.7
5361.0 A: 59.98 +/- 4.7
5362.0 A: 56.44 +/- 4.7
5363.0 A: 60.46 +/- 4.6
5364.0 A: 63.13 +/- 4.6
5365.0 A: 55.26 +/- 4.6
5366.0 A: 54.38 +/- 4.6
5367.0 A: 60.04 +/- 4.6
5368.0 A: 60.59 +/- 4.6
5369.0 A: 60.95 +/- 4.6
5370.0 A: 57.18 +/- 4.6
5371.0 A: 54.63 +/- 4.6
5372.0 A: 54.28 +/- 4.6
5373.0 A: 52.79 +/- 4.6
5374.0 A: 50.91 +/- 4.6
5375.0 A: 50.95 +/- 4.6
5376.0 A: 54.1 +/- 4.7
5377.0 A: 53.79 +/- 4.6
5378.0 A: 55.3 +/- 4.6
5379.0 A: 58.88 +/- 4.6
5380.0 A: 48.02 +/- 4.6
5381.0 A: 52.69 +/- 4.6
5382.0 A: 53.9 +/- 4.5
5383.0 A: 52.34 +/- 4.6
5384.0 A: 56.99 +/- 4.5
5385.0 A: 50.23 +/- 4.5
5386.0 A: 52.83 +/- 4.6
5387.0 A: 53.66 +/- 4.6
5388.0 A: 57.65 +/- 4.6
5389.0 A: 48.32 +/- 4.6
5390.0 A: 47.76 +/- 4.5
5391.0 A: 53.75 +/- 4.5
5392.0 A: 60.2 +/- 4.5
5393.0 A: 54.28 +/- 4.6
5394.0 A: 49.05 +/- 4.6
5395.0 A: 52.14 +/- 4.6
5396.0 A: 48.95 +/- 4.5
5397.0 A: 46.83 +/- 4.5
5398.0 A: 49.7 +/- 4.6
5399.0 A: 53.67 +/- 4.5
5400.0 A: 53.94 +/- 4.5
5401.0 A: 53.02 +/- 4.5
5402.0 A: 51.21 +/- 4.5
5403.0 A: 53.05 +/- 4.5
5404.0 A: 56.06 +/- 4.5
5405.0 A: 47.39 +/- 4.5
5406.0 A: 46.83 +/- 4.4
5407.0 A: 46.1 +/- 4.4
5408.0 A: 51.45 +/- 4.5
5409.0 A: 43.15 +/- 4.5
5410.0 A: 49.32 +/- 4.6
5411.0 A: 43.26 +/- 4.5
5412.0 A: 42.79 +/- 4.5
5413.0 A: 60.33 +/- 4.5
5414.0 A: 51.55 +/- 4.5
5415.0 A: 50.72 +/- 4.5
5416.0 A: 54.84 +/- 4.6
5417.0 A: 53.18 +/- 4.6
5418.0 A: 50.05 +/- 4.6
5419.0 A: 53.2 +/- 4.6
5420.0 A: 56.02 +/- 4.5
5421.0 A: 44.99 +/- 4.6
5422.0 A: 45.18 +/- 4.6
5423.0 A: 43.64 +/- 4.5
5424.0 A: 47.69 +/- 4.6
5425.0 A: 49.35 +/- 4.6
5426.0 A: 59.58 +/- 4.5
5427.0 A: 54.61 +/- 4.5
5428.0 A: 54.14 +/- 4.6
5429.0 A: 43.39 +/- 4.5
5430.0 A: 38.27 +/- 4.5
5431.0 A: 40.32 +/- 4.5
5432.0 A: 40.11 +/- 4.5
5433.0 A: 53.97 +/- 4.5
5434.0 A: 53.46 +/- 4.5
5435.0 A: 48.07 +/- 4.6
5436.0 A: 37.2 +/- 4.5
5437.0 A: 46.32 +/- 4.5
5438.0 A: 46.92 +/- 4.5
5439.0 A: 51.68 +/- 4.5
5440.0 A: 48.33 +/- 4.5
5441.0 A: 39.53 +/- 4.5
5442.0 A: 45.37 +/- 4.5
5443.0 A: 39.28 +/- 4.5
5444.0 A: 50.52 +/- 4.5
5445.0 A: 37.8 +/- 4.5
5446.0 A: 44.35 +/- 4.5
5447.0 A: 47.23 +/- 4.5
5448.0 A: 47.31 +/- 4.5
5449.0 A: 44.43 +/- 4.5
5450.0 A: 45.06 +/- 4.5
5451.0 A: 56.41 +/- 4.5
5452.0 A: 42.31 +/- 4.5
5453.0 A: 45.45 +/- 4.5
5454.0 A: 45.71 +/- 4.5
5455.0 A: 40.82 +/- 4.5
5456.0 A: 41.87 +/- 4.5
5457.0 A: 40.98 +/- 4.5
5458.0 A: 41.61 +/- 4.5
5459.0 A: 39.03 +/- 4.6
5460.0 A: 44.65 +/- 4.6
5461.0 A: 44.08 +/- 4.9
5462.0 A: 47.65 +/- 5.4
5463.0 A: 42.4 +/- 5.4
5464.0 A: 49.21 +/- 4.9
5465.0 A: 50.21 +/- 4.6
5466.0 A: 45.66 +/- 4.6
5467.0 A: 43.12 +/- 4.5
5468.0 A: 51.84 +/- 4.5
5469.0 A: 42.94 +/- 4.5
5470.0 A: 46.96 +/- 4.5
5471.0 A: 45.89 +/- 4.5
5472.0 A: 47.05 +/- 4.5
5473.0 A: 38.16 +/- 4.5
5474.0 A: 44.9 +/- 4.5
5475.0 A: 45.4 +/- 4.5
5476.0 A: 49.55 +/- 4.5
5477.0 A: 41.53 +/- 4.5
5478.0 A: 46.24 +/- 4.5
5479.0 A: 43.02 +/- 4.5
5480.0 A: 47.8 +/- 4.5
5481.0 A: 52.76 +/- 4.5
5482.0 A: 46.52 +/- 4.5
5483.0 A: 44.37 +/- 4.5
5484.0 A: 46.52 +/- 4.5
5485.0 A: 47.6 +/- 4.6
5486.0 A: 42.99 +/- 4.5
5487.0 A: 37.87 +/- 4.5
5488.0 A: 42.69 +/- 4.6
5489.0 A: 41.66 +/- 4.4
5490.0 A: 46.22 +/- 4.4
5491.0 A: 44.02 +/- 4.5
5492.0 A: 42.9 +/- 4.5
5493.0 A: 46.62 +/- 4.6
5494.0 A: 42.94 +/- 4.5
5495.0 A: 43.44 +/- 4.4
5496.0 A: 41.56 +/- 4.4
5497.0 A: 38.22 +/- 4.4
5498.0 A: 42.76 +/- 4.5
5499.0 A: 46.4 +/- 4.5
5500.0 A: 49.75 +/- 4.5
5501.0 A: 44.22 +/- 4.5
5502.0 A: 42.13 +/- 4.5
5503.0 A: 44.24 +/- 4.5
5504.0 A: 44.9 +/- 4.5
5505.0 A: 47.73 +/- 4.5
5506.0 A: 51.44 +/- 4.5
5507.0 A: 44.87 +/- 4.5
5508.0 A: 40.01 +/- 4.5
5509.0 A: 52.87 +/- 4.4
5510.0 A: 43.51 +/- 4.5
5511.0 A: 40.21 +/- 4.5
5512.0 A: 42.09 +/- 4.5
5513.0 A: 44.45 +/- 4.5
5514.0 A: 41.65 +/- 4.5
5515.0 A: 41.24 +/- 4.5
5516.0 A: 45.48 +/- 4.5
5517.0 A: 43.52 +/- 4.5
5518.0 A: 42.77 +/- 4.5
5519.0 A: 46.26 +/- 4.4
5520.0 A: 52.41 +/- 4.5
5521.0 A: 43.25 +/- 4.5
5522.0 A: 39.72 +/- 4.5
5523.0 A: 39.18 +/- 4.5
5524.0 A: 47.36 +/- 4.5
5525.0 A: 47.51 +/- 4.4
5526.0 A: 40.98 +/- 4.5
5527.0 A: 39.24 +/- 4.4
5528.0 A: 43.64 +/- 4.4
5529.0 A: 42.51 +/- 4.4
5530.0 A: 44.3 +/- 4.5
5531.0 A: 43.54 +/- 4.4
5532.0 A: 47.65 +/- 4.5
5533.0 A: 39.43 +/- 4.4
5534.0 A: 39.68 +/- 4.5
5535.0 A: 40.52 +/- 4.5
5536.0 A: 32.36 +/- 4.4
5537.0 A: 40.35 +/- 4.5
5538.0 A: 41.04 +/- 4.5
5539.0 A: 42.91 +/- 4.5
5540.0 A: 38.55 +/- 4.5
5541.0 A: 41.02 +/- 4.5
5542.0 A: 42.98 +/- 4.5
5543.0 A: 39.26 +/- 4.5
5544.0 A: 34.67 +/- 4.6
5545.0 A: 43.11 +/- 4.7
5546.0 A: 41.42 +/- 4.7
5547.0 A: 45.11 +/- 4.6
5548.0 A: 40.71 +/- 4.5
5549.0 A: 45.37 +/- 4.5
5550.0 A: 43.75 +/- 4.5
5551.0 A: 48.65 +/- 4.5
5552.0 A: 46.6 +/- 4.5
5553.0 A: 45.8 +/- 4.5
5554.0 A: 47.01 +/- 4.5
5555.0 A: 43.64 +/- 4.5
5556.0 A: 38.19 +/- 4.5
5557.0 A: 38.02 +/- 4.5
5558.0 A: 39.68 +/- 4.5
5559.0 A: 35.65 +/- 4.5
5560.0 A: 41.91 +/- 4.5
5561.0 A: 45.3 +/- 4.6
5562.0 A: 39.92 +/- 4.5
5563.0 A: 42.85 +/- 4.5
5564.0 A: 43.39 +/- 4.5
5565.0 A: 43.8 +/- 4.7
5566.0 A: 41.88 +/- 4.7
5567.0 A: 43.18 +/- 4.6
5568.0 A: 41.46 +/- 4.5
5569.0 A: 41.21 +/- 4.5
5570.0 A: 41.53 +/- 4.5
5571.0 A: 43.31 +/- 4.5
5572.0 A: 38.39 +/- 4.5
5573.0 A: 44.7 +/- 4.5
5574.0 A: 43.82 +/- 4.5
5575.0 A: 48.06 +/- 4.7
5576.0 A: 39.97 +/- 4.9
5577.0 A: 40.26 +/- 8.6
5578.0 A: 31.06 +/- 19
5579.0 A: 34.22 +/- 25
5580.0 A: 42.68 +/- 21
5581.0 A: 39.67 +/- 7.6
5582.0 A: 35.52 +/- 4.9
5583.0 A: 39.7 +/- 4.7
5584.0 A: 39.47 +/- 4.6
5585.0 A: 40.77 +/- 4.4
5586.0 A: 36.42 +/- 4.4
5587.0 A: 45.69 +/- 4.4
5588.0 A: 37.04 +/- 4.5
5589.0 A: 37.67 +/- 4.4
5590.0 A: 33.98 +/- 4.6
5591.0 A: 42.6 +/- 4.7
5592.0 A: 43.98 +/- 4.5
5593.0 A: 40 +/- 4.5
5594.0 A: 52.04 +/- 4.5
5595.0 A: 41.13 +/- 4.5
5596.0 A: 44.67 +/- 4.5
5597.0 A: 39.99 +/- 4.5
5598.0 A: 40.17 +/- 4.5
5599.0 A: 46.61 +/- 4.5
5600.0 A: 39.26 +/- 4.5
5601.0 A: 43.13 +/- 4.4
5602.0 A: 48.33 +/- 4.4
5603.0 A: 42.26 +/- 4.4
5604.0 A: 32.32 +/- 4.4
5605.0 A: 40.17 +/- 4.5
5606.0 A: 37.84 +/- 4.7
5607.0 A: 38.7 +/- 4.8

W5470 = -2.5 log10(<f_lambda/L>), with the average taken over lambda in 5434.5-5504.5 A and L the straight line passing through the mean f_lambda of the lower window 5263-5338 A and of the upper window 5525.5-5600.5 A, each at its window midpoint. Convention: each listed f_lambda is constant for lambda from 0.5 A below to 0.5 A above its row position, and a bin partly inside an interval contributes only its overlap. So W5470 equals 0.23 mag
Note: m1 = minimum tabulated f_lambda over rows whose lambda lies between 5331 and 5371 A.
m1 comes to 53.07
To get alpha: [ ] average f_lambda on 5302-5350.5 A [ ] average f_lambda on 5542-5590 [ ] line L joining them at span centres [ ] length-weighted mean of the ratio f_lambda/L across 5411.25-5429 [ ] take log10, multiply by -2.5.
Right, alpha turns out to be 0.18 mag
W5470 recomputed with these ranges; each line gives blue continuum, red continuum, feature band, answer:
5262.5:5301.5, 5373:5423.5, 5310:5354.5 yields 0.03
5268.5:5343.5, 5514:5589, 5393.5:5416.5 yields 0.27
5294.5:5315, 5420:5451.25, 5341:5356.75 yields 0.19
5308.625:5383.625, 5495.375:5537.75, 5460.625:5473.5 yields 0.09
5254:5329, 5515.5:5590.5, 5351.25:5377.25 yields 0.24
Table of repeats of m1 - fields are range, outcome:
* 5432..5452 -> 37.2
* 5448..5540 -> 32.36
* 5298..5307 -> 79.64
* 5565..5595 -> 31.06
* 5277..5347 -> 56.19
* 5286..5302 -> 83.98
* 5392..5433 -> 38.27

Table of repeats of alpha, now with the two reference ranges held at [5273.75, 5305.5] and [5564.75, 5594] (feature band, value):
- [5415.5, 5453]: 0.32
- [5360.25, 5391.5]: 0.31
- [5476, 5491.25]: 0.23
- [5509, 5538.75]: 0.16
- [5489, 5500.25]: 0.23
